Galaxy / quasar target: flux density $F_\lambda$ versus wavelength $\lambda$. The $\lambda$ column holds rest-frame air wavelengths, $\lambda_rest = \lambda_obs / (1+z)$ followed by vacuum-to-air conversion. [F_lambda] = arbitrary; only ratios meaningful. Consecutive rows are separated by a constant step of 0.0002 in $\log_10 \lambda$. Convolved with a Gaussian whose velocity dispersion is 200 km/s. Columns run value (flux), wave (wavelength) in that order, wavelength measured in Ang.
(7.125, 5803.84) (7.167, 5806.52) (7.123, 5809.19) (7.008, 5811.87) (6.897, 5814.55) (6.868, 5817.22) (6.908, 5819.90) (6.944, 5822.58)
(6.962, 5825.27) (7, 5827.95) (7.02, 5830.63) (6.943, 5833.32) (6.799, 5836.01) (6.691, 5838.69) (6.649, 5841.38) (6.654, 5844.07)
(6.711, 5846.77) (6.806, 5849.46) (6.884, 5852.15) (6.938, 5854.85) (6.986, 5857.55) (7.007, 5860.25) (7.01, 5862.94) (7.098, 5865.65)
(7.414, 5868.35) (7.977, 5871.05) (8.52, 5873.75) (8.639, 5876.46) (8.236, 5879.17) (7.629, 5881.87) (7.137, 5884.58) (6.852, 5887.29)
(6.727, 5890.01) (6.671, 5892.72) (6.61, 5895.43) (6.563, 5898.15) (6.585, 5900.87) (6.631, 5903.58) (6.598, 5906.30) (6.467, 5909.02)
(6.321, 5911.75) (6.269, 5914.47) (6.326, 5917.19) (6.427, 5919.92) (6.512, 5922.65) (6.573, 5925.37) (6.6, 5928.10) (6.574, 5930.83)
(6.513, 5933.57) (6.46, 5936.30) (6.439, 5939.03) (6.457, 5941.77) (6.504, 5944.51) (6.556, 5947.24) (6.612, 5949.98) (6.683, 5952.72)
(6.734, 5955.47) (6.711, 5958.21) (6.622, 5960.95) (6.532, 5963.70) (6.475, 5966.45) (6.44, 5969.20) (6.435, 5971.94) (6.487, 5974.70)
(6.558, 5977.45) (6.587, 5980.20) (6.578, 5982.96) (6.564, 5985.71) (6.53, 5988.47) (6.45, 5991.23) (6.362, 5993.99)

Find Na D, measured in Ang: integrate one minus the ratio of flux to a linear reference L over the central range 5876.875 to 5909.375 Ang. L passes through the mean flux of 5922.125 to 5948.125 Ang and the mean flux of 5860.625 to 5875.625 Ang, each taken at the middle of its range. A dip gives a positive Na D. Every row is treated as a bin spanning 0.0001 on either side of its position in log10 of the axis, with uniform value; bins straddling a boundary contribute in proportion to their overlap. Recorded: 1.13 Ang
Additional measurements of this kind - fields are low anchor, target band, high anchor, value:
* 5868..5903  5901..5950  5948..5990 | 3.3 Ang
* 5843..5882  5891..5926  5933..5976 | 2.3 Ang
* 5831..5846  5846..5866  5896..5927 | -0.7 Ang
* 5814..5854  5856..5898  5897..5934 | -4.3 Ang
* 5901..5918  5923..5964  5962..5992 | -0.6 Ang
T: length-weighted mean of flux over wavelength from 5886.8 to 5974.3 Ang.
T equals 6.54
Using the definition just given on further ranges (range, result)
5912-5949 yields 6.48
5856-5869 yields 7.08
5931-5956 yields 6.54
